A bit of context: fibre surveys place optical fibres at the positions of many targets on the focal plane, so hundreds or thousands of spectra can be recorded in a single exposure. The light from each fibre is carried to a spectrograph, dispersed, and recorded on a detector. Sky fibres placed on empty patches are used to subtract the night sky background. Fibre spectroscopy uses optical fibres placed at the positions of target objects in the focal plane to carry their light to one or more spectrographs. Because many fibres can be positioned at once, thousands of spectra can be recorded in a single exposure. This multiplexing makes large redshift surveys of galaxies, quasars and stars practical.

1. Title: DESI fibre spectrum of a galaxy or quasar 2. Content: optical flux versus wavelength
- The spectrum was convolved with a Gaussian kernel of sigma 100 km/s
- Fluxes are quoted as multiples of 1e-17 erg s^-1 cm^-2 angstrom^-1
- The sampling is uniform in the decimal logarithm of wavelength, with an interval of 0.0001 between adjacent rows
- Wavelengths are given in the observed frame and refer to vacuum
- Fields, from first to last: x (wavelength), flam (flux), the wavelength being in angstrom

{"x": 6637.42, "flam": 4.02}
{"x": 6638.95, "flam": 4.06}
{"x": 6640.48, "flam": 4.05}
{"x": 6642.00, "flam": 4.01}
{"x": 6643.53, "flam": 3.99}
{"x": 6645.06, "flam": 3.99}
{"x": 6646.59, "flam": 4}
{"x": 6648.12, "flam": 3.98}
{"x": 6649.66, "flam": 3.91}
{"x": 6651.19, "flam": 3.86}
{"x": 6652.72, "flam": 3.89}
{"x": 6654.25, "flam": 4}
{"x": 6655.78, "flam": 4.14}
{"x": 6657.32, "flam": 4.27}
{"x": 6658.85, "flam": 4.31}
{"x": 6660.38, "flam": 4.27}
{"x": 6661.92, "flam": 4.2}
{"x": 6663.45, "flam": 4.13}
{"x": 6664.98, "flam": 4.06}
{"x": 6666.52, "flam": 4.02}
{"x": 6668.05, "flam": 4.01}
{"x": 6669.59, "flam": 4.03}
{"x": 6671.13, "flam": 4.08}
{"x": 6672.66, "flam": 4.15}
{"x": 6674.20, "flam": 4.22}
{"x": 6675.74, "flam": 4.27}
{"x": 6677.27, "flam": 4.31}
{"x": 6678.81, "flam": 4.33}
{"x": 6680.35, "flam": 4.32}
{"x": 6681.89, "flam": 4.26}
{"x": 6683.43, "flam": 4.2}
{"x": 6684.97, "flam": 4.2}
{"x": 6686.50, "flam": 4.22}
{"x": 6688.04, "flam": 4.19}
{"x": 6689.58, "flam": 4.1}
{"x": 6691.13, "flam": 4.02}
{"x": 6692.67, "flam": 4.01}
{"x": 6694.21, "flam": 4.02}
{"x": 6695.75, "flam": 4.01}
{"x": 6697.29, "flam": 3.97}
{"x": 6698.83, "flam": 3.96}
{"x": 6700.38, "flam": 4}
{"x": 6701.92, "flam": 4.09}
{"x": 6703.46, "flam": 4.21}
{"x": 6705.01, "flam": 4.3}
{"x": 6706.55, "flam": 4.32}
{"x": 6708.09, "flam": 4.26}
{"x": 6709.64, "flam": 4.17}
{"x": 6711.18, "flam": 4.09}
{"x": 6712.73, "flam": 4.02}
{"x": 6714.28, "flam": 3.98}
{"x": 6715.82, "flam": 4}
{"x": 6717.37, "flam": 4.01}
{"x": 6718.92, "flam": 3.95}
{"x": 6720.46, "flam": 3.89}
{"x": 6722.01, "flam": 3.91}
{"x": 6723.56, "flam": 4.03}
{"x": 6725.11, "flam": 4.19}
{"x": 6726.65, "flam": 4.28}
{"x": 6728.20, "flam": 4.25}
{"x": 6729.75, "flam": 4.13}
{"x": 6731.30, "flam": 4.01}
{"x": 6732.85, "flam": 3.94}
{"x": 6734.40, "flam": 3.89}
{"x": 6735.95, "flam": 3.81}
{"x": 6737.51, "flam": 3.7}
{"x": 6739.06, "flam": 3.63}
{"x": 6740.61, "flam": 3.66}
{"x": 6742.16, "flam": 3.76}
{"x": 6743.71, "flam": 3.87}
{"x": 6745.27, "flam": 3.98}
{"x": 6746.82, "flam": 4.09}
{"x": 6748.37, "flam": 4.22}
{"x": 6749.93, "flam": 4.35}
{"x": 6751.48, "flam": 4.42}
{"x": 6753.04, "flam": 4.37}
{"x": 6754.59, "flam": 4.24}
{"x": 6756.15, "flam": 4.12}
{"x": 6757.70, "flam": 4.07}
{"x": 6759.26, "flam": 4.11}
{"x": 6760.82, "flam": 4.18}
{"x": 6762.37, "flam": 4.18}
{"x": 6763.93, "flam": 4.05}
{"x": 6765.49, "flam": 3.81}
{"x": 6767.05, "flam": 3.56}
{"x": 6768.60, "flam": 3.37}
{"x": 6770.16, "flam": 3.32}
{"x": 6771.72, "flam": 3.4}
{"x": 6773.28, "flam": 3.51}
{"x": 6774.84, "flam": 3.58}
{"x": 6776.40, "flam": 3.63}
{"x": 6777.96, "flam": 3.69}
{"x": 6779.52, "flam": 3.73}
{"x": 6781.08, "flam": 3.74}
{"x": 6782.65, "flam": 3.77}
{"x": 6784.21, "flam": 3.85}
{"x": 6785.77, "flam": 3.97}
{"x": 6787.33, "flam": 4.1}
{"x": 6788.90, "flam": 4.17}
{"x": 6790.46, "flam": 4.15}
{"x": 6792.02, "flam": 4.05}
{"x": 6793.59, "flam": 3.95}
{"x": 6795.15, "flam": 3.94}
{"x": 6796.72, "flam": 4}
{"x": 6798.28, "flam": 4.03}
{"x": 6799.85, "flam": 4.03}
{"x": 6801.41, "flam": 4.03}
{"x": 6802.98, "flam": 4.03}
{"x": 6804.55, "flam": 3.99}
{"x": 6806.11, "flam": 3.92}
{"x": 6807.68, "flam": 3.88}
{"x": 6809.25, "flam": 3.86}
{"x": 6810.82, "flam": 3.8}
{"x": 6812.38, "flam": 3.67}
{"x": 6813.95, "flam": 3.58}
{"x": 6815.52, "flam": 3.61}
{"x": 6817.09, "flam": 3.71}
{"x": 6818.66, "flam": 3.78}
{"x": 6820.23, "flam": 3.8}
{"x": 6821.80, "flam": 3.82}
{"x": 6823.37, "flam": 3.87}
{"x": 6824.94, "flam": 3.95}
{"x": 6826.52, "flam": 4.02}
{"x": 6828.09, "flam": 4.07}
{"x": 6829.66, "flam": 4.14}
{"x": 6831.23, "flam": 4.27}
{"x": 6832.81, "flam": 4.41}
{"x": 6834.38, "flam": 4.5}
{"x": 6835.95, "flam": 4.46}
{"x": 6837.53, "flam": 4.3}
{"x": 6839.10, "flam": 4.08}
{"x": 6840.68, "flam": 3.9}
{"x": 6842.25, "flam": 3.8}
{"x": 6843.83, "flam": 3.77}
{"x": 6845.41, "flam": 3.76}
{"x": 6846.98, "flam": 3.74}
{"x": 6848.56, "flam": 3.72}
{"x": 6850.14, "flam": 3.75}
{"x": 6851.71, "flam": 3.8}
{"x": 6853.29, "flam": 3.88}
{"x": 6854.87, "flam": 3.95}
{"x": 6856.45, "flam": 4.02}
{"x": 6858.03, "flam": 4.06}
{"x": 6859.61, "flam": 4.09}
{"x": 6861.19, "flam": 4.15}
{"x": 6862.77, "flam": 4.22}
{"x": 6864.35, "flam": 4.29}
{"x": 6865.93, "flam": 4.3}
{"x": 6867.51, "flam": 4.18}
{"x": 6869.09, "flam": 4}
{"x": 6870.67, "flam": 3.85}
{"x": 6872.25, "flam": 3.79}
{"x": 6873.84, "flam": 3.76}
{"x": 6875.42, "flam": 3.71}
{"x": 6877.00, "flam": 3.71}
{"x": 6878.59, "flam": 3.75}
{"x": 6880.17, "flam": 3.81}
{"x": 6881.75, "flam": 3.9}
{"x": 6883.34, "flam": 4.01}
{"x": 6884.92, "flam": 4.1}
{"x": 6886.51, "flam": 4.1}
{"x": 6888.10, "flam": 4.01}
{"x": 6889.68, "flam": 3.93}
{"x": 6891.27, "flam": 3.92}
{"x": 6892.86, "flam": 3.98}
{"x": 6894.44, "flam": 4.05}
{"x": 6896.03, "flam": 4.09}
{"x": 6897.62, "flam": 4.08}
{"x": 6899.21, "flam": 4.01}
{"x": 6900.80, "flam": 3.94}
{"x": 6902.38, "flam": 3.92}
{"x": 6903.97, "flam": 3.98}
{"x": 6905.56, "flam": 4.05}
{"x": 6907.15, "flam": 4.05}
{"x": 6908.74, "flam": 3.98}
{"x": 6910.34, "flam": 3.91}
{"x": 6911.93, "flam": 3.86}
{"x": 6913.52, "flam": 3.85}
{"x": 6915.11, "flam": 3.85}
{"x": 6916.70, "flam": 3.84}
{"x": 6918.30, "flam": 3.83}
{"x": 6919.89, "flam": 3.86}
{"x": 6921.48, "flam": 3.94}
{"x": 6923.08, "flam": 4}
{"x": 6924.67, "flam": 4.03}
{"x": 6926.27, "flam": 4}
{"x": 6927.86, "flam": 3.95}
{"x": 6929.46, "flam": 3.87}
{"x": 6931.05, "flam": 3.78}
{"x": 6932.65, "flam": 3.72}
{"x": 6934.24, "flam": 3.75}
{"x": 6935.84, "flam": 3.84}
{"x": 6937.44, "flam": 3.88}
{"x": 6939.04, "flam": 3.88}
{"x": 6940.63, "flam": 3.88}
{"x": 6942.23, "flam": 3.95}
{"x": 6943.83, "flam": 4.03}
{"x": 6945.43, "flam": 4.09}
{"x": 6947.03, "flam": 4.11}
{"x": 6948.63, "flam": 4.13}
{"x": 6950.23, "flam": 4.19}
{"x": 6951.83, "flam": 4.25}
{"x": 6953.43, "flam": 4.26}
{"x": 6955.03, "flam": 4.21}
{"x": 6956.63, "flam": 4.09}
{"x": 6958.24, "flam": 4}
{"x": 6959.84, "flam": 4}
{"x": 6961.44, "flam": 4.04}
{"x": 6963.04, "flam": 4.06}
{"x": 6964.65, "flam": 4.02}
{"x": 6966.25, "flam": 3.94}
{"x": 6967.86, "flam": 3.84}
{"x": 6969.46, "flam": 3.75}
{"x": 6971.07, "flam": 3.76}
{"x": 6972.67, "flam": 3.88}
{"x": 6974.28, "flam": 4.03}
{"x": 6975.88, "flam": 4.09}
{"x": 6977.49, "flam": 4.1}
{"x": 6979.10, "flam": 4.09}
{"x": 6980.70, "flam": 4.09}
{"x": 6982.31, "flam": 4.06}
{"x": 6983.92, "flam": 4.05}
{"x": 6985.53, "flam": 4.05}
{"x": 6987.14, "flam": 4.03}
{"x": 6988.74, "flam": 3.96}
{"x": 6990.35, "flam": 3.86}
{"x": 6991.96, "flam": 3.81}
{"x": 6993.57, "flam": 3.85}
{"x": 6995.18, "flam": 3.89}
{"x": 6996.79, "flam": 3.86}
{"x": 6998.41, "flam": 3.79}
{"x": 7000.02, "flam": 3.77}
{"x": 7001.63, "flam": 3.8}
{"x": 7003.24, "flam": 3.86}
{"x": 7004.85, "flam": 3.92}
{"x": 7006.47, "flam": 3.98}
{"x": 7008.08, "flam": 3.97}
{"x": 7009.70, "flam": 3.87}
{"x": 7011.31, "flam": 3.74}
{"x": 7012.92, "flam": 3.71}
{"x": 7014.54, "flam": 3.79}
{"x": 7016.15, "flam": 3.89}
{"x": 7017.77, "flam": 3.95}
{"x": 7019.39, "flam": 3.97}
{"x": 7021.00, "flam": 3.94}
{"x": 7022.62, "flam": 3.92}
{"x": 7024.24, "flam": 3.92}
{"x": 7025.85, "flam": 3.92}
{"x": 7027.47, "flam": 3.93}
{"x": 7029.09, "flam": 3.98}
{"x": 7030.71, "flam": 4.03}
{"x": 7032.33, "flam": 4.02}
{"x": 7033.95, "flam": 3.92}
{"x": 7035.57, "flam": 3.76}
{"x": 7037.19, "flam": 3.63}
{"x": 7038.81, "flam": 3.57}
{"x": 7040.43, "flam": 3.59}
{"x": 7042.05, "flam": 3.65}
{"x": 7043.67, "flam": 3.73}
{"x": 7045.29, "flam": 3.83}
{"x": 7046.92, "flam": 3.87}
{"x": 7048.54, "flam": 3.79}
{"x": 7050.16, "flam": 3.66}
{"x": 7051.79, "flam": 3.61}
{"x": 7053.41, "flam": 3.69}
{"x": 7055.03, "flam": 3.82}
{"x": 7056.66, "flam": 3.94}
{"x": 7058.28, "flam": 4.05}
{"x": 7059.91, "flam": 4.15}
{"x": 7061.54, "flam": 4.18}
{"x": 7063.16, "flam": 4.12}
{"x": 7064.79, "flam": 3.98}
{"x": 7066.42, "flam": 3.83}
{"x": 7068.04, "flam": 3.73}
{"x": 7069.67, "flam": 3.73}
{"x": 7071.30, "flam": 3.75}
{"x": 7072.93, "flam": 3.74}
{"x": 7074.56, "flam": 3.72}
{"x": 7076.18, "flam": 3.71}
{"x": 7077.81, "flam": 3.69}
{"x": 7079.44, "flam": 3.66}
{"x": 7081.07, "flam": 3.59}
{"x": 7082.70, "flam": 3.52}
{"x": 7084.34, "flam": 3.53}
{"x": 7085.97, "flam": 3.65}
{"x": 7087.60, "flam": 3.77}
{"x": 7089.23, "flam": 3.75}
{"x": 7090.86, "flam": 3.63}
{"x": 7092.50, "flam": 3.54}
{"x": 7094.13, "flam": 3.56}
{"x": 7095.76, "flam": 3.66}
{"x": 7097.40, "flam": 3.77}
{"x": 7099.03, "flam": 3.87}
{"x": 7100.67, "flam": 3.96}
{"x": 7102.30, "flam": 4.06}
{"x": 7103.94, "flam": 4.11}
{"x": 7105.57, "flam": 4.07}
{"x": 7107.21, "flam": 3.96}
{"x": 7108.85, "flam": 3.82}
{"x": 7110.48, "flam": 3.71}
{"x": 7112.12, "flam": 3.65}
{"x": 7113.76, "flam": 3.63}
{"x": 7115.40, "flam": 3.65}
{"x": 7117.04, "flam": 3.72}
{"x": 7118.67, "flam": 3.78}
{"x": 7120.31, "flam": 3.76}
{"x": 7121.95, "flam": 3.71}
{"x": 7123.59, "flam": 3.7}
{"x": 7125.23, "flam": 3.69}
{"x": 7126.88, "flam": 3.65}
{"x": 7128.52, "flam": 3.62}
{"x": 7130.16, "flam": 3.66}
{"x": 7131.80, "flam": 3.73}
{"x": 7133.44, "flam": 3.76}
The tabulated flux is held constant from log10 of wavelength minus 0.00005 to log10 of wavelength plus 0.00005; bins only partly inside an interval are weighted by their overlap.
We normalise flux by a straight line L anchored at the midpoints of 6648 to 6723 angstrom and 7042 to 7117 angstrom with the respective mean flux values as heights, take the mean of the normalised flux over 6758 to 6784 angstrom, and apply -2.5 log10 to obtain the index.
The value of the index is 0.08 mag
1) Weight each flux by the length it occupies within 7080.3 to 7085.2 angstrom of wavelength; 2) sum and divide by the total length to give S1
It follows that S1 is 3.54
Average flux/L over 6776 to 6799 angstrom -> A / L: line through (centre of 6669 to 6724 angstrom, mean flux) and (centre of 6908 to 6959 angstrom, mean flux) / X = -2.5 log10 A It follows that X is 0.04 mag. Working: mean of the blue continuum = 4.11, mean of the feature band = 3.92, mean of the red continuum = 3.96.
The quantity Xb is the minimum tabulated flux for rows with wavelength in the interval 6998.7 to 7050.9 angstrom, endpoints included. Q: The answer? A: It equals 3.57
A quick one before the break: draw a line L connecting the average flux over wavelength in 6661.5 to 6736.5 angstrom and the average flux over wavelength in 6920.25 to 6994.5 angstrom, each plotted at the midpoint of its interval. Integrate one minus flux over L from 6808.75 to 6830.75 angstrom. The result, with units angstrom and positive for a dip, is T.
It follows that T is 1.1 angstrom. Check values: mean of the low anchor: 4.1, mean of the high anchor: 3.98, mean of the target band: 3.84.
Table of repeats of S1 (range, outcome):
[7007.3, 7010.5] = 3.91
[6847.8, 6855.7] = 3.82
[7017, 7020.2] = 3.96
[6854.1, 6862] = 4.05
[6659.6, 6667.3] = 4.14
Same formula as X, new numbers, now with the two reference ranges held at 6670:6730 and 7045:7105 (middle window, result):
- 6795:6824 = 0.05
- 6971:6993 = -0.03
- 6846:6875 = 0.00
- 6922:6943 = 0.01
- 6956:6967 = -0.04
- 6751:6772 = 0.03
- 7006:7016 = 0.00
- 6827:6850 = -0.01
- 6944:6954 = -0.07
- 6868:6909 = 0.00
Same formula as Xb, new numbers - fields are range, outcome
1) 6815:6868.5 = 3.61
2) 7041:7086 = 3.52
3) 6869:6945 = 3.71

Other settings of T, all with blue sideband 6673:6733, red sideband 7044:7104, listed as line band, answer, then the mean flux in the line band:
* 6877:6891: 0.07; 3.94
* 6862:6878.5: 0.00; 3.97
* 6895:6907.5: -0.23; 4.01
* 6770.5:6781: 1.21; 3.59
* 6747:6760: -0.50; 4.23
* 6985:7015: -0.13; 3.87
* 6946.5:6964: -1.03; 4.12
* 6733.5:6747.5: 0.91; 3.82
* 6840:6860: 0.64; 3.86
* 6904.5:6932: 0.04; 3.92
